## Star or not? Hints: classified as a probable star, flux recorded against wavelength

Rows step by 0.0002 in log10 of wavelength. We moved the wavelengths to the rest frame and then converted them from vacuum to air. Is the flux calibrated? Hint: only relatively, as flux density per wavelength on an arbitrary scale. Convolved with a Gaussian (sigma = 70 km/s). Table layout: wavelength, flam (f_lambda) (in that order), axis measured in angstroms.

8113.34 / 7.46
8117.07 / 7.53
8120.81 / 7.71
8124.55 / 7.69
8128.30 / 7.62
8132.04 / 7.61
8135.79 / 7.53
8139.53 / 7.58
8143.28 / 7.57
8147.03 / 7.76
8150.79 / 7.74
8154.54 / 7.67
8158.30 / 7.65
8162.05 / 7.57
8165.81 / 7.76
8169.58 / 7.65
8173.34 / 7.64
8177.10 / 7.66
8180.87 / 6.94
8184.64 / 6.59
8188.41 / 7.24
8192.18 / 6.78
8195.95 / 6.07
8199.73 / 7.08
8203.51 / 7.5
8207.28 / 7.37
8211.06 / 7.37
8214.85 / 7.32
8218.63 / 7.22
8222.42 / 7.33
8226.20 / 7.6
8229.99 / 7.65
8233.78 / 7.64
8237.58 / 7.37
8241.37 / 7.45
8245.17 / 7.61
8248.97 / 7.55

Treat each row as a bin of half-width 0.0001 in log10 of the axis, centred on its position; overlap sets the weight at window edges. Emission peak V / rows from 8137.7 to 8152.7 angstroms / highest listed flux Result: 7.76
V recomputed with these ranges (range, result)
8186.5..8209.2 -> 7.5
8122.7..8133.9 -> 7.69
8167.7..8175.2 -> 7.65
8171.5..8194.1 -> 7.66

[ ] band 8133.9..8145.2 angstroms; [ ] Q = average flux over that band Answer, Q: 7.56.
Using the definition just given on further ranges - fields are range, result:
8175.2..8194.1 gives 7.04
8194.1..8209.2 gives 7.01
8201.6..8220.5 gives 7.36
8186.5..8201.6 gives 6.79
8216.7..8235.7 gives 7.49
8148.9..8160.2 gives 7.69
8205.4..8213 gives 7.36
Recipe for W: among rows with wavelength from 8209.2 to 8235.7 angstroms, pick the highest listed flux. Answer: 7.65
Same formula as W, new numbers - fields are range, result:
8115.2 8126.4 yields 7.71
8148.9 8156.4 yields 7.74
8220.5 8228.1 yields 7.6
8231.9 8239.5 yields 7.64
